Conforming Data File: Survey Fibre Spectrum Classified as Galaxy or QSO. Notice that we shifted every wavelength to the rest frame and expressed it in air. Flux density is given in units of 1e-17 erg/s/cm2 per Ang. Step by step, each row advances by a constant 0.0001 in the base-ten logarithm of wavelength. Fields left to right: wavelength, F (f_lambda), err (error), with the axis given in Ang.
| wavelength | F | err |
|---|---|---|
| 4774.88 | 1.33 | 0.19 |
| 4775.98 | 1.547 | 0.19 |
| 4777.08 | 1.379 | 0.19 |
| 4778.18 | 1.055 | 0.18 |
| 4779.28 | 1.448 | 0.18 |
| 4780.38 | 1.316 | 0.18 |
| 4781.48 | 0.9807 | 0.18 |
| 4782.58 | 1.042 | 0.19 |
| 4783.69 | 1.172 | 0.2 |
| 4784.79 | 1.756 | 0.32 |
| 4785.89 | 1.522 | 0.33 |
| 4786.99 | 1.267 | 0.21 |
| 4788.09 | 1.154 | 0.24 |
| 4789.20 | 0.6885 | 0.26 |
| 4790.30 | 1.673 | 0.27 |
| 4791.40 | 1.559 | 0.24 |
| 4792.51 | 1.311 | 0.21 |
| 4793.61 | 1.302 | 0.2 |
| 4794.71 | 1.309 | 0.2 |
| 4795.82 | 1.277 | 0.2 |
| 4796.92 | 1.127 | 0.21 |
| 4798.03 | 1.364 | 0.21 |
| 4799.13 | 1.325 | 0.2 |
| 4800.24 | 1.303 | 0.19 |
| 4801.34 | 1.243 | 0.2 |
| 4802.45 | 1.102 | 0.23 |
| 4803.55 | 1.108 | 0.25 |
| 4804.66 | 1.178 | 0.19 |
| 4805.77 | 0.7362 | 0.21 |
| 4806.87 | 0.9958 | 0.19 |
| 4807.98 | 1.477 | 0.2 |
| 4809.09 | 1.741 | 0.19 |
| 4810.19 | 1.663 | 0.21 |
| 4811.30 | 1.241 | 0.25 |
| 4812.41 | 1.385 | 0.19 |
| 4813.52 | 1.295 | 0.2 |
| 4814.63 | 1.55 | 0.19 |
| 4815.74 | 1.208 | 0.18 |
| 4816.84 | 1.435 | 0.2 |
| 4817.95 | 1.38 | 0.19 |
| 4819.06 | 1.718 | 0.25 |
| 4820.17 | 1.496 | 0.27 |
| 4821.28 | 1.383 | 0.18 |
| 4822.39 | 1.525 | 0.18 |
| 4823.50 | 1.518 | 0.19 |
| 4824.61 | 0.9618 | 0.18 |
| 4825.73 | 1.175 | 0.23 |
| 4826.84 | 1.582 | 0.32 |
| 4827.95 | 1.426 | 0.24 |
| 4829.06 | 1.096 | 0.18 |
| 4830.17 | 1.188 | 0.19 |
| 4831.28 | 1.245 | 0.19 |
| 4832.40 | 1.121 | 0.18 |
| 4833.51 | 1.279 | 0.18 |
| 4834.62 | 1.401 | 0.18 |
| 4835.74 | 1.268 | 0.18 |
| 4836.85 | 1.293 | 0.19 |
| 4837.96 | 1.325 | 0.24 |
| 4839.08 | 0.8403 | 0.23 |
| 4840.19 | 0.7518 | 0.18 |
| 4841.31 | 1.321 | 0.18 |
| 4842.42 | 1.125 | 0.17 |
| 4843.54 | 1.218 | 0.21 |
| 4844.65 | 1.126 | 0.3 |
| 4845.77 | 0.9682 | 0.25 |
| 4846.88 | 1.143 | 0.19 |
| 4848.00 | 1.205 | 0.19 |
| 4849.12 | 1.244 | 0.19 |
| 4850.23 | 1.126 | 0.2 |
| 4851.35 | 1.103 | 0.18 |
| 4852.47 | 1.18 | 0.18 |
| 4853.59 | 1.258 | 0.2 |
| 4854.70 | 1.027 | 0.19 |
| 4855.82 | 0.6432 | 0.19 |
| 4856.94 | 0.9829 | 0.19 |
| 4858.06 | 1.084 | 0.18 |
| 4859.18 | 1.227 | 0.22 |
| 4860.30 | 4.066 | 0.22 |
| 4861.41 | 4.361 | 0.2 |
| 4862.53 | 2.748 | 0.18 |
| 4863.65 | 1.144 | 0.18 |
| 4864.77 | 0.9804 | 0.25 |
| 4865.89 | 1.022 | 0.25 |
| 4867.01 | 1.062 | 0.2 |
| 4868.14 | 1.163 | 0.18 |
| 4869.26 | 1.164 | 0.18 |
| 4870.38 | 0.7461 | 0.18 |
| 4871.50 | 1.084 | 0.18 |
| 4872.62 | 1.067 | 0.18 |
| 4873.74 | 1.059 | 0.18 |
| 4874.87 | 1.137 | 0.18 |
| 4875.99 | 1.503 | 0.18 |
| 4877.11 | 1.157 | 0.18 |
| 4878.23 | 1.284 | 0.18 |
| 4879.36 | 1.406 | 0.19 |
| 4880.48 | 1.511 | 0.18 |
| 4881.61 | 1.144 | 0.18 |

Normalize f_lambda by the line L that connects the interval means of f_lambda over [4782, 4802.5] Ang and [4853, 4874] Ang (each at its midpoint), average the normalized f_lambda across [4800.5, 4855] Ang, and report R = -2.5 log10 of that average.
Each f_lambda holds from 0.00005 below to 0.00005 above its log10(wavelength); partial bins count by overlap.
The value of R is 0.10 mag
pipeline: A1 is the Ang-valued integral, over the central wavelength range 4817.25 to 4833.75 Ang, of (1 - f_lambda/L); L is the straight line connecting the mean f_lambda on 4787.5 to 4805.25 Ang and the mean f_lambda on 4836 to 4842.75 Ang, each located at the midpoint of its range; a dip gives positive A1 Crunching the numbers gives -2.6 Ang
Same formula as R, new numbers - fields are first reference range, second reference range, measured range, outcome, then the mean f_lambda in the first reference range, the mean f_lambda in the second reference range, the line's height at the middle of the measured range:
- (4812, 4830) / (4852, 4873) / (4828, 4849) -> 0.21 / 1.38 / 1.48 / 1.42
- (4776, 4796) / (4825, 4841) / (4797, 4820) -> -0.06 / 1.3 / 1.21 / 1.26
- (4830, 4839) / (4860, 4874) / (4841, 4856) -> 0.24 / 1.25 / 1.64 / 1.41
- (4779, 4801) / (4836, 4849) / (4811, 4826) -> -0.15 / 1.29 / 1.13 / 1.2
